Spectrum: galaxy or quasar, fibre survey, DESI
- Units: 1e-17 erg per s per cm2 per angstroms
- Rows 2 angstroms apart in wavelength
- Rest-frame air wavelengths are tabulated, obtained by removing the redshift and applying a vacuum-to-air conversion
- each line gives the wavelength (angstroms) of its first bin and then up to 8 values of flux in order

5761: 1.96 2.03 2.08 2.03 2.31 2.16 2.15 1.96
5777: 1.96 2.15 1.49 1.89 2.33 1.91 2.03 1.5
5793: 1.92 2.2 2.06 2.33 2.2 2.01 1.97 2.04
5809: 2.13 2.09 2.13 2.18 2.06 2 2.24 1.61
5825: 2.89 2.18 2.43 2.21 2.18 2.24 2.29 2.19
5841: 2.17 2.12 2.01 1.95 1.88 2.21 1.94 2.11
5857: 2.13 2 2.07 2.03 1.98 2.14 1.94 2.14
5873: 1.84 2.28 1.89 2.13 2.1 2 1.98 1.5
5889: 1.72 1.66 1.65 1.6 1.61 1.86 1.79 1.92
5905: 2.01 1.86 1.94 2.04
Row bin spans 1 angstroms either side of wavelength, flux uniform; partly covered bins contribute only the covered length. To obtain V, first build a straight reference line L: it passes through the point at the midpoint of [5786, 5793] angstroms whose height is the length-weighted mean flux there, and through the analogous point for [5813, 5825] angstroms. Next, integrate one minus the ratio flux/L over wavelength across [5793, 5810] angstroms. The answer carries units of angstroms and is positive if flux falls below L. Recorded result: -1.5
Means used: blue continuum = 1.83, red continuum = 2.1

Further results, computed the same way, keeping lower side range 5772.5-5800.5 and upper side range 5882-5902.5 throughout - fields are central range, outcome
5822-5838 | -3.1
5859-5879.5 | -2.8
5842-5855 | -1.3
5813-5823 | -0.8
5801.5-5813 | -0.7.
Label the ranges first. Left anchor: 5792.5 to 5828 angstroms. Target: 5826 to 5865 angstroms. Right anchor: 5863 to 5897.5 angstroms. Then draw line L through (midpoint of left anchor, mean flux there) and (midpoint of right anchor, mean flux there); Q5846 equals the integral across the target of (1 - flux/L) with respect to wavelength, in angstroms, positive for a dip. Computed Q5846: -2.1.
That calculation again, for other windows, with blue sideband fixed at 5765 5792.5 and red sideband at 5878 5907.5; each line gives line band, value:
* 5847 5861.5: -1.2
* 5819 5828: -1.3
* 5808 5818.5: -0.9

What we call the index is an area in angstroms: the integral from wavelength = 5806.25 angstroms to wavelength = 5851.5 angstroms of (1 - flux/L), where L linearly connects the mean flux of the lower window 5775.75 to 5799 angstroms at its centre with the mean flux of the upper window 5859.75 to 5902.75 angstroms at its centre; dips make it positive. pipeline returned -4.9 angstroms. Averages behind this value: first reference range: 1.97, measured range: 2.15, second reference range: 1.9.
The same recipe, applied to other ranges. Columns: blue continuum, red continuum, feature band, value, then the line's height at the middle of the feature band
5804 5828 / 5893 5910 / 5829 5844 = -1.19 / 2.05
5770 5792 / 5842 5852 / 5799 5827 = -1.89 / 1.99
